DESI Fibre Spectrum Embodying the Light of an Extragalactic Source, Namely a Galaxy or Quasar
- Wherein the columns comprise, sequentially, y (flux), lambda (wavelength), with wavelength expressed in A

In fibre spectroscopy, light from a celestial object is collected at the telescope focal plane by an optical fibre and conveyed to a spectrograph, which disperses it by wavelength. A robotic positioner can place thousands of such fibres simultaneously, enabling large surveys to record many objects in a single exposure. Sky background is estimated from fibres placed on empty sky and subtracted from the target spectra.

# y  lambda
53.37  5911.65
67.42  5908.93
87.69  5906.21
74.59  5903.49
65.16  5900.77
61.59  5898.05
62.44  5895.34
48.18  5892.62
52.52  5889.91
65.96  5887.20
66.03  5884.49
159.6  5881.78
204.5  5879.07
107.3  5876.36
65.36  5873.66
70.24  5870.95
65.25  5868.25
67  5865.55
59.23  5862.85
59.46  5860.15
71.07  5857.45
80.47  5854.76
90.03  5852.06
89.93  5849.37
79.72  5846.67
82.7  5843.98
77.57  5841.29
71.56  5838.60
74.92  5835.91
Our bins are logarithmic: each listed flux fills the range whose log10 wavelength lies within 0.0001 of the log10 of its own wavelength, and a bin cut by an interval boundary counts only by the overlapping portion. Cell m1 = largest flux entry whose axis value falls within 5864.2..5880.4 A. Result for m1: 204.5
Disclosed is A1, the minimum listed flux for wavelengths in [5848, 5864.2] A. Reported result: 59.23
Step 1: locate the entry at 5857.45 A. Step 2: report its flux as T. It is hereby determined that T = 71.07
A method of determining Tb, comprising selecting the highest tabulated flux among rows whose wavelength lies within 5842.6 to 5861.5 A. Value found 90.03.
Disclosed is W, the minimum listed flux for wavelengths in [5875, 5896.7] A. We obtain 48.18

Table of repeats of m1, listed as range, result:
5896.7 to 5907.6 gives 87.69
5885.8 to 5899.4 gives 65.96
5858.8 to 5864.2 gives 59.46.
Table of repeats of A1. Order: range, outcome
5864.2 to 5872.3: 65.25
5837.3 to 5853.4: 71.56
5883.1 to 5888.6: 65.96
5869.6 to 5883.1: 65.36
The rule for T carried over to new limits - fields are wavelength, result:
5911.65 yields 53.37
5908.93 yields 67.42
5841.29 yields 77.57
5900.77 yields 65.16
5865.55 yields 67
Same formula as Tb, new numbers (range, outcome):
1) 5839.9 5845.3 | 82.7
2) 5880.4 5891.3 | 159.6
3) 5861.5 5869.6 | 67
